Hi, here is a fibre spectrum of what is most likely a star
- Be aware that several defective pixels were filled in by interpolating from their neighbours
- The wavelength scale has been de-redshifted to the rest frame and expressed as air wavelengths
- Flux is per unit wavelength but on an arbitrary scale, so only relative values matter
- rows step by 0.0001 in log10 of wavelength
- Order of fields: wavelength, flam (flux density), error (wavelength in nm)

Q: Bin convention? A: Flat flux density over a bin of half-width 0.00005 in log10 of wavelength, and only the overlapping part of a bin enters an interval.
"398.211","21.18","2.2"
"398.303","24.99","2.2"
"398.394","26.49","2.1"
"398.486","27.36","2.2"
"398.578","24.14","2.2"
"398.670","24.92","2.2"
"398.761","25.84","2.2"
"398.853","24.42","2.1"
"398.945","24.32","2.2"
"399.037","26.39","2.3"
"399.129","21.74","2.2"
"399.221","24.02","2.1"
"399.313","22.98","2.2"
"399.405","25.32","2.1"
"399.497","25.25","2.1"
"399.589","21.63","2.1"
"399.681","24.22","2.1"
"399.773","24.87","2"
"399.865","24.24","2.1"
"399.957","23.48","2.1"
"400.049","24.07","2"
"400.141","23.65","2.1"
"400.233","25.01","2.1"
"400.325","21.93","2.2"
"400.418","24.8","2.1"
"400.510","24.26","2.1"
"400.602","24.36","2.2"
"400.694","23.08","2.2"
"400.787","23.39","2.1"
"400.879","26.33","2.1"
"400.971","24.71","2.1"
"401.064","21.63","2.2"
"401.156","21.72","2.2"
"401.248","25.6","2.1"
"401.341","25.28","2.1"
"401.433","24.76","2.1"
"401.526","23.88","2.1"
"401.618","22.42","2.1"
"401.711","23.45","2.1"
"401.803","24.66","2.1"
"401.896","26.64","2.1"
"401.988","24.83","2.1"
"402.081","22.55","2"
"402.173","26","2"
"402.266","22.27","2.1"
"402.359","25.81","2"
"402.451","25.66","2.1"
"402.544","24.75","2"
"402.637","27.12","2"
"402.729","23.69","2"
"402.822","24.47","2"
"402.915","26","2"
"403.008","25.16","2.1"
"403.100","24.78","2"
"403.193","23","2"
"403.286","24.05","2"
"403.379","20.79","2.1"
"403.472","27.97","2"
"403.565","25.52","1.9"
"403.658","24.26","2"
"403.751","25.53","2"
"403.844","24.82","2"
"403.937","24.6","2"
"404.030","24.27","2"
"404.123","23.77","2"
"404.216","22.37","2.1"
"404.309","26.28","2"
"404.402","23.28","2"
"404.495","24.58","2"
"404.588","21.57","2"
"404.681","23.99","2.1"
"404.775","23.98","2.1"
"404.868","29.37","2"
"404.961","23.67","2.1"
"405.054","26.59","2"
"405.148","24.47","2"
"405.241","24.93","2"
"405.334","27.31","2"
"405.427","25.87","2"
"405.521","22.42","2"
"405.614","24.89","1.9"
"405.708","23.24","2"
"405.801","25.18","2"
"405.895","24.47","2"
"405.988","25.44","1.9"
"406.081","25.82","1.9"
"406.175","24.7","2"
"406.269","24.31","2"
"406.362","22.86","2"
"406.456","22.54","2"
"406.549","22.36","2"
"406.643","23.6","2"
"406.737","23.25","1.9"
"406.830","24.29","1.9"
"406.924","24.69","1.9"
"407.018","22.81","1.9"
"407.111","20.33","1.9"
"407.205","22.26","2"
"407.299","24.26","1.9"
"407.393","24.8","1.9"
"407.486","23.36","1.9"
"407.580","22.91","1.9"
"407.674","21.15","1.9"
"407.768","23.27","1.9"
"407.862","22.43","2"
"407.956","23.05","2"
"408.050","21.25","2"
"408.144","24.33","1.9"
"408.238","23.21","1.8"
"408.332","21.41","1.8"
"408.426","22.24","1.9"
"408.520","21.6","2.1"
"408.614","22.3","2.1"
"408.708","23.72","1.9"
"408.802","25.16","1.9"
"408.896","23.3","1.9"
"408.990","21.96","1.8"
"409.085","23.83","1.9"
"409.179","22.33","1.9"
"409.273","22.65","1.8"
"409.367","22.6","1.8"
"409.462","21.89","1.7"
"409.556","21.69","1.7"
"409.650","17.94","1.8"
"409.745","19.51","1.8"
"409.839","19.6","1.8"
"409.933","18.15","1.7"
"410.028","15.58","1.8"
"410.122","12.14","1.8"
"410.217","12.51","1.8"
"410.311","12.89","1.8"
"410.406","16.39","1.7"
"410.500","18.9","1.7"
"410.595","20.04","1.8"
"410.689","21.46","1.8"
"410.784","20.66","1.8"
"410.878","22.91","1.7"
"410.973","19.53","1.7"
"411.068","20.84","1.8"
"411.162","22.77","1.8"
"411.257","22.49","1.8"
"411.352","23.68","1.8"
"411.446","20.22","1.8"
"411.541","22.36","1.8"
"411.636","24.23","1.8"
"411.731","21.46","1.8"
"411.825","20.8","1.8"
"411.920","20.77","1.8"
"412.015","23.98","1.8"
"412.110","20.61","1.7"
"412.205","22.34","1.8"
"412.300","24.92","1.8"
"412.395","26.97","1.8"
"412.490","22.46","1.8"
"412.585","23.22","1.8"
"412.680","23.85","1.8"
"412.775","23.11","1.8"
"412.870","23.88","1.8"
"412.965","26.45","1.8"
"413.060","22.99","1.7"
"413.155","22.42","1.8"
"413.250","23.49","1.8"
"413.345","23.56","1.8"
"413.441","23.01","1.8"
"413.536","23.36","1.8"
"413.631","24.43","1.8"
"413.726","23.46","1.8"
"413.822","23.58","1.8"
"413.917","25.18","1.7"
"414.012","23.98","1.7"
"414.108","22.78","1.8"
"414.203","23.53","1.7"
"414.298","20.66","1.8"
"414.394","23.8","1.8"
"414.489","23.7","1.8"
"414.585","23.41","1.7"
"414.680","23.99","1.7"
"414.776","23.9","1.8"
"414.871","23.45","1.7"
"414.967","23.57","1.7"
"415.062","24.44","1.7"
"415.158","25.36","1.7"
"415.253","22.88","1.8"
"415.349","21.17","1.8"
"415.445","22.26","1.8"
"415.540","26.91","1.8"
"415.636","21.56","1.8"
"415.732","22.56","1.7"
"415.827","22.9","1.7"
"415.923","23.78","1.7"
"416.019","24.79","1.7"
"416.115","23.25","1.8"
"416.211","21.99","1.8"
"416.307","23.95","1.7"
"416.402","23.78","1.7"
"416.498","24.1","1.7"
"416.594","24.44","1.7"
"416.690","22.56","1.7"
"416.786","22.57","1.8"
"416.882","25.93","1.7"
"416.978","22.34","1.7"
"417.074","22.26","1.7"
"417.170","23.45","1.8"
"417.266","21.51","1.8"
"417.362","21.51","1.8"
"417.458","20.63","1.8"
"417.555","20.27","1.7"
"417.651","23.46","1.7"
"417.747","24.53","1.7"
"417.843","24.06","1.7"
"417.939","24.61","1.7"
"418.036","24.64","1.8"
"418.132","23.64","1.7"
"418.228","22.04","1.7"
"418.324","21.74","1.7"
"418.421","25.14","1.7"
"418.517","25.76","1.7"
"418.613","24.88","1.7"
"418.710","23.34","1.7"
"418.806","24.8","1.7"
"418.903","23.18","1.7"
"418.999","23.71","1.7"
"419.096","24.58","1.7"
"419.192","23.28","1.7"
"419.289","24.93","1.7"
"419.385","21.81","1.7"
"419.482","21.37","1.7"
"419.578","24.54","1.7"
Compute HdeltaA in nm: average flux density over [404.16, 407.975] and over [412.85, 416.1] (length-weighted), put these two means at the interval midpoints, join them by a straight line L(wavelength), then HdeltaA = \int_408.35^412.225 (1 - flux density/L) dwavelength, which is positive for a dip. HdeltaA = 0.496 nm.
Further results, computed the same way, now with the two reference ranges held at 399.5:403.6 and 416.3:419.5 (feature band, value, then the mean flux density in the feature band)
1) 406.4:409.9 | 0.206 nm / 22.5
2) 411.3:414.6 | 0.062 nm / 23.2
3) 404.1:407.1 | -0.028 nm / 24.3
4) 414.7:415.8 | 0.003 nm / 23.5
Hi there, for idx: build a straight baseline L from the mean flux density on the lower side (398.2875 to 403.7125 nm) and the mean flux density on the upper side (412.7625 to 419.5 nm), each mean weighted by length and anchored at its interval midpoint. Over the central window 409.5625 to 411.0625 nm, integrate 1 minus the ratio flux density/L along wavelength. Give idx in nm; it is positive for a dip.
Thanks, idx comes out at 0.36 nm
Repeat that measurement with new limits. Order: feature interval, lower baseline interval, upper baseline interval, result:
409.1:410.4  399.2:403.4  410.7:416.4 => 0.28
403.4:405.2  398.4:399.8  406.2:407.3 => -0.09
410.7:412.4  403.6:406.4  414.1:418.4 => 0.12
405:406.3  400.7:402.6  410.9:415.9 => -0.06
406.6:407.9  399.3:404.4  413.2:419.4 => 0.05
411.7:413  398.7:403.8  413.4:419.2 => 0.03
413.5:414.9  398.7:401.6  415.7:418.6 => -0.01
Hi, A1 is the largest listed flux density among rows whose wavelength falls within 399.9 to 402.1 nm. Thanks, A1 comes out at 26.64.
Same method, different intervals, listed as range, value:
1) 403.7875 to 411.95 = 29.37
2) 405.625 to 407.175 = 25.82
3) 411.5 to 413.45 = 26.97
